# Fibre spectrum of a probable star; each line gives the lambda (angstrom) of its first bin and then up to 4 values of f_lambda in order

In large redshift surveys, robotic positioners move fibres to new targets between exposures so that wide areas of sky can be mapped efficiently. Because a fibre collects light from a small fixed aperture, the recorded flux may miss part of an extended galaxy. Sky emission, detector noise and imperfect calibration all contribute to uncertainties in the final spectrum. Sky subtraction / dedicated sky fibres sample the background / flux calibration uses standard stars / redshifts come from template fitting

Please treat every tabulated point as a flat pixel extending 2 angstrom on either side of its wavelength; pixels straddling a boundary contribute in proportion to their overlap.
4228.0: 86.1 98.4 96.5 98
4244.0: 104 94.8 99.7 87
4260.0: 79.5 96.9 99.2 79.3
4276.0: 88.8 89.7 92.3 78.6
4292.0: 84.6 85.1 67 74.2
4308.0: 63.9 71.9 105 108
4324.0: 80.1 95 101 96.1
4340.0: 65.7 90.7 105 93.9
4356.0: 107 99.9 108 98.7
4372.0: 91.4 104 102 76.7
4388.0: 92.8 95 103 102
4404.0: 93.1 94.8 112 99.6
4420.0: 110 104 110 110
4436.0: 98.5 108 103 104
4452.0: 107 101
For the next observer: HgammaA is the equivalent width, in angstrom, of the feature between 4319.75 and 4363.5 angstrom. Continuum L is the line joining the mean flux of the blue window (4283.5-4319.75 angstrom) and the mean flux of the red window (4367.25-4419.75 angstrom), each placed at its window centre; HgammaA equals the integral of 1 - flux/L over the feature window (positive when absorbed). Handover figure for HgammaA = -3.1 angstrom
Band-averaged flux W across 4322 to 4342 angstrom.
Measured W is 87.6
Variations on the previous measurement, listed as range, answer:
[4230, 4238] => 97.5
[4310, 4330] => 92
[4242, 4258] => 96.4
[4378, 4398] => 93.9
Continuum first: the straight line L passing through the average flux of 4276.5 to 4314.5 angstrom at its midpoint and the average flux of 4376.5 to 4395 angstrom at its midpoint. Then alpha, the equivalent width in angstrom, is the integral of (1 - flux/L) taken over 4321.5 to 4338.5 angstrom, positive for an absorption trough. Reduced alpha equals -1.6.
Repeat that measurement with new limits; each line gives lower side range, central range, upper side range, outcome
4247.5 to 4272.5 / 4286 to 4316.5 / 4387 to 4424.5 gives 5.4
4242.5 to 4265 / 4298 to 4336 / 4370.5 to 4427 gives 4.0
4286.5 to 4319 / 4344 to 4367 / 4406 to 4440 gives -2.7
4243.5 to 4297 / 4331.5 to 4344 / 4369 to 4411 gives 0.9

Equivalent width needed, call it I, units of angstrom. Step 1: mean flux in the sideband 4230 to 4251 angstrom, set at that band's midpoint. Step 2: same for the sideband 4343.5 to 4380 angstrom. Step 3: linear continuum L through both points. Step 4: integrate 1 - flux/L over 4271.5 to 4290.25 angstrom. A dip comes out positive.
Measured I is 2.4 angstrom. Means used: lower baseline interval 98.4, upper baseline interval 100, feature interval 86.2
